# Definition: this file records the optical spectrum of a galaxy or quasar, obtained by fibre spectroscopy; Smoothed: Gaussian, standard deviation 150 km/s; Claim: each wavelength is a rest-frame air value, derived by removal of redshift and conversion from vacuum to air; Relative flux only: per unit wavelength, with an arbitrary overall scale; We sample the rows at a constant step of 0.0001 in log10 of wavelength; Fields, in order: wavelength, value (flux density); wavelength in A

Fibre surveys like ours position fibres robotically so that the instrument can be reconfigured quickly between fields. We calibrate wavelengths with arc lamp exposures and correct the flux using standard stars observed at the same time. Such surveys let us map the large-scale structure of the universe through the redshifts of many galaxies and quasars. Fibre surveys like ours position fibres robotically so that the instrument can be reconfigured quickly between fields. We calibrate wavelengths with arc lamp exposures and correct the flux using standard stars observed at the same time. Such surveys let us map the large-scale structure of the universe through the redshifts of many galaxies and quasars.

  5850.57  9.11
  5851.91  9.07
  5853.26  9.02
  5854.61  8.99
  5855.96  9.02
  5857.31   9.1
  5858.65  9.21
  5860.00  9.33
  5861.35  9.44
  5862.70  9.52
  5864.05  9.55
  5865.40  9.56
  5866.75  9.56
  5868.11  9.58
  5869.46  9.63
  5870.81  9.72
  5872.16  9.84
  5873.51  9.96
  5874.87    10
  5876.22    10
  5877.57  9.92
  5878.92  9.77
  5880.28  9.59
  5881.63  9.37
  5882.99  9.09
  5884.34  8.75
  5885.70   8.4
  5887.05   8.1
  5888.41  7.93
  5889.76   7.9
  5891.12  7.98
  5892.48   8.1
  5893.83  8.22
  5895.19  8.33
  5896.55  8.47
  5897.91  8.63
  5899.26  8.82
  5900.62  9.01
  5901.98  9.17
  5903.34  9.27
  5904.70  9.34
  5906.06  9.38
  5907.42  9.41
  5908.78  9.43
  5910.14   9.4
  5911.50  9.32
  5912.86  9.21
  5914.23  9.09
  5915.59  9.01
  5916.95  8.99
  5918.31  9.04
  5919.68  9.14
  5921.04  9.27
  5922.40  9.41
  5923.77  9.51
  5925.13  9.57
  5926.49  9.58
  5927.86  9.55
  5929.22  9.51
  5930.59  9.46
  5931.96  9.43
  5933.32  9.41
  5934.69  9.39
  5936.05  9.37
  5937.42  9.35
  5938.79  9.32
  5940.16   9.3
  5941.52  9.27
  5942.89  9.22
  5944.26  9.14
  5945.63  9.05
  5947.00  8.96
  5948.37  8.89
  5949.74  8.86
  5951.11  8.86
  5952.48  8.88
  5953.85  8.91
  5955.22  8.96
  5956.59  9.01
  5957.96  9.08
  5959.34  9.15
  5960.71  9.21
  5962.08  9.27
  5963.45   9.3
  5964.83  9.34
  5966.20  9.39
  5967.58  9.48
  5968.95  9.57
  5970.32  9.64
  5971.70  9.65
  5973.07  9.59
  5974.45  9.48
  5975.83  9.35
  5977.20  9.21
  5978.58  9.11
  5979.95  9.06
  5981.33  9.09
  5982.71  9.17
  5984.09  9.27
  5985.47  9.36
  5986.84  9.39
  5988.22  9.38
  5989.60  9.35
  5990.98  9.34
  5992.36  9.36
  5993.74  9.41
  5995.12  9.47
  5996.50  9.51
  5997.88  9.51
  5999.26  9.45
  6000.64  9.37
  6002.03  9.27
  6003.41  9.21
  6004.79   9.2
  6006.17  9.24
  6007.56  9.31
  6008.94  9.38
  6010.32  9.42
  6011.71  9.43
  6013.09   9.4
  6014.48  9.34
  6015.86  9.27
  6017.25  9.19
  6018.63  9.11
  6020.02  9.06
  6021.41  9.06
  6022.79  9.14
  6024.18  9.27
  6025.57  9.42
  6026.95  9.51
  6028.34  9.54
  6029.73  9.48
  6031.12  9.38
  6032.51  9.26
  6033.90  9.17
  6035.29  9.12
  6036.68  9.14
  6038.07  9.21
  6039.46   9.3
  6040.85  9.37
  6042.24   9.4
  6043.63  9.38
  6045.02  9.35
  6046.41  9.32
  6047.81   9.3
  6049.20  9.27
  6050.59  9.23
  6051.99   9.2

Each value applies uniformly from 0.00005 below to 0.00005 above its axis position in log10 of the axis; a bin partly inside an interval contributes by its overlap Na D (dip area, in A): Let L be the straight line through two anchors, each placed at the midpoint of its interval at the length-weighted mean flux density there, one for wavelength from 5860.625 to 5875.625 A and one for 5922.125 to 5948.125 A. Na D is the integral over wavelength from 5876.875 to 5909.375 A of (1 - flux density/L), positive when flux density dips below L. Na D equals 2.4 A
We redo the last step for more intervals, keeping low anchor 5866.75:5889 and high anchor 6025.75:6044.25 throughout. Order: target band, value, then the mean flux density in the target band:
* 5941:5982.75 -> 0.7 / 9.2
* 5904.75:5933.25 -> 0.1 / 9.34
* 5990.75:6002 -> -0.1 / 9.42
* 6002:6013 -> 0.0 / 9.32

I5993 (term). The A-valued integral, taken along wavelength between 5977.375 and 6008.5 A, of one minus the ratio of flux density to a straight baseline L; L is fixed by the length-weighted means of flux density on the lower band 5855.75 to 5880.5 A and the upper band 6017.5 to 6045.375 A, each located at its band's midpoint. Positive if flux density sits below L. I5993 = 0.2 A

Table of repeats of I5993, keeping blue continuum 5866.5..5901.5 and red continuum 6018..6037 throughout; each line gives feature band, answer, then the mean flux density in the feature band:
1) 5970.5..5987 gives -0.3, 9.32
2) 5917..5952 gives -0.6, 9.27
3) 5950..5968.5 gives 0.0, 9.14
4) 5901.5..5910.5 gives -0.3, 9.34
